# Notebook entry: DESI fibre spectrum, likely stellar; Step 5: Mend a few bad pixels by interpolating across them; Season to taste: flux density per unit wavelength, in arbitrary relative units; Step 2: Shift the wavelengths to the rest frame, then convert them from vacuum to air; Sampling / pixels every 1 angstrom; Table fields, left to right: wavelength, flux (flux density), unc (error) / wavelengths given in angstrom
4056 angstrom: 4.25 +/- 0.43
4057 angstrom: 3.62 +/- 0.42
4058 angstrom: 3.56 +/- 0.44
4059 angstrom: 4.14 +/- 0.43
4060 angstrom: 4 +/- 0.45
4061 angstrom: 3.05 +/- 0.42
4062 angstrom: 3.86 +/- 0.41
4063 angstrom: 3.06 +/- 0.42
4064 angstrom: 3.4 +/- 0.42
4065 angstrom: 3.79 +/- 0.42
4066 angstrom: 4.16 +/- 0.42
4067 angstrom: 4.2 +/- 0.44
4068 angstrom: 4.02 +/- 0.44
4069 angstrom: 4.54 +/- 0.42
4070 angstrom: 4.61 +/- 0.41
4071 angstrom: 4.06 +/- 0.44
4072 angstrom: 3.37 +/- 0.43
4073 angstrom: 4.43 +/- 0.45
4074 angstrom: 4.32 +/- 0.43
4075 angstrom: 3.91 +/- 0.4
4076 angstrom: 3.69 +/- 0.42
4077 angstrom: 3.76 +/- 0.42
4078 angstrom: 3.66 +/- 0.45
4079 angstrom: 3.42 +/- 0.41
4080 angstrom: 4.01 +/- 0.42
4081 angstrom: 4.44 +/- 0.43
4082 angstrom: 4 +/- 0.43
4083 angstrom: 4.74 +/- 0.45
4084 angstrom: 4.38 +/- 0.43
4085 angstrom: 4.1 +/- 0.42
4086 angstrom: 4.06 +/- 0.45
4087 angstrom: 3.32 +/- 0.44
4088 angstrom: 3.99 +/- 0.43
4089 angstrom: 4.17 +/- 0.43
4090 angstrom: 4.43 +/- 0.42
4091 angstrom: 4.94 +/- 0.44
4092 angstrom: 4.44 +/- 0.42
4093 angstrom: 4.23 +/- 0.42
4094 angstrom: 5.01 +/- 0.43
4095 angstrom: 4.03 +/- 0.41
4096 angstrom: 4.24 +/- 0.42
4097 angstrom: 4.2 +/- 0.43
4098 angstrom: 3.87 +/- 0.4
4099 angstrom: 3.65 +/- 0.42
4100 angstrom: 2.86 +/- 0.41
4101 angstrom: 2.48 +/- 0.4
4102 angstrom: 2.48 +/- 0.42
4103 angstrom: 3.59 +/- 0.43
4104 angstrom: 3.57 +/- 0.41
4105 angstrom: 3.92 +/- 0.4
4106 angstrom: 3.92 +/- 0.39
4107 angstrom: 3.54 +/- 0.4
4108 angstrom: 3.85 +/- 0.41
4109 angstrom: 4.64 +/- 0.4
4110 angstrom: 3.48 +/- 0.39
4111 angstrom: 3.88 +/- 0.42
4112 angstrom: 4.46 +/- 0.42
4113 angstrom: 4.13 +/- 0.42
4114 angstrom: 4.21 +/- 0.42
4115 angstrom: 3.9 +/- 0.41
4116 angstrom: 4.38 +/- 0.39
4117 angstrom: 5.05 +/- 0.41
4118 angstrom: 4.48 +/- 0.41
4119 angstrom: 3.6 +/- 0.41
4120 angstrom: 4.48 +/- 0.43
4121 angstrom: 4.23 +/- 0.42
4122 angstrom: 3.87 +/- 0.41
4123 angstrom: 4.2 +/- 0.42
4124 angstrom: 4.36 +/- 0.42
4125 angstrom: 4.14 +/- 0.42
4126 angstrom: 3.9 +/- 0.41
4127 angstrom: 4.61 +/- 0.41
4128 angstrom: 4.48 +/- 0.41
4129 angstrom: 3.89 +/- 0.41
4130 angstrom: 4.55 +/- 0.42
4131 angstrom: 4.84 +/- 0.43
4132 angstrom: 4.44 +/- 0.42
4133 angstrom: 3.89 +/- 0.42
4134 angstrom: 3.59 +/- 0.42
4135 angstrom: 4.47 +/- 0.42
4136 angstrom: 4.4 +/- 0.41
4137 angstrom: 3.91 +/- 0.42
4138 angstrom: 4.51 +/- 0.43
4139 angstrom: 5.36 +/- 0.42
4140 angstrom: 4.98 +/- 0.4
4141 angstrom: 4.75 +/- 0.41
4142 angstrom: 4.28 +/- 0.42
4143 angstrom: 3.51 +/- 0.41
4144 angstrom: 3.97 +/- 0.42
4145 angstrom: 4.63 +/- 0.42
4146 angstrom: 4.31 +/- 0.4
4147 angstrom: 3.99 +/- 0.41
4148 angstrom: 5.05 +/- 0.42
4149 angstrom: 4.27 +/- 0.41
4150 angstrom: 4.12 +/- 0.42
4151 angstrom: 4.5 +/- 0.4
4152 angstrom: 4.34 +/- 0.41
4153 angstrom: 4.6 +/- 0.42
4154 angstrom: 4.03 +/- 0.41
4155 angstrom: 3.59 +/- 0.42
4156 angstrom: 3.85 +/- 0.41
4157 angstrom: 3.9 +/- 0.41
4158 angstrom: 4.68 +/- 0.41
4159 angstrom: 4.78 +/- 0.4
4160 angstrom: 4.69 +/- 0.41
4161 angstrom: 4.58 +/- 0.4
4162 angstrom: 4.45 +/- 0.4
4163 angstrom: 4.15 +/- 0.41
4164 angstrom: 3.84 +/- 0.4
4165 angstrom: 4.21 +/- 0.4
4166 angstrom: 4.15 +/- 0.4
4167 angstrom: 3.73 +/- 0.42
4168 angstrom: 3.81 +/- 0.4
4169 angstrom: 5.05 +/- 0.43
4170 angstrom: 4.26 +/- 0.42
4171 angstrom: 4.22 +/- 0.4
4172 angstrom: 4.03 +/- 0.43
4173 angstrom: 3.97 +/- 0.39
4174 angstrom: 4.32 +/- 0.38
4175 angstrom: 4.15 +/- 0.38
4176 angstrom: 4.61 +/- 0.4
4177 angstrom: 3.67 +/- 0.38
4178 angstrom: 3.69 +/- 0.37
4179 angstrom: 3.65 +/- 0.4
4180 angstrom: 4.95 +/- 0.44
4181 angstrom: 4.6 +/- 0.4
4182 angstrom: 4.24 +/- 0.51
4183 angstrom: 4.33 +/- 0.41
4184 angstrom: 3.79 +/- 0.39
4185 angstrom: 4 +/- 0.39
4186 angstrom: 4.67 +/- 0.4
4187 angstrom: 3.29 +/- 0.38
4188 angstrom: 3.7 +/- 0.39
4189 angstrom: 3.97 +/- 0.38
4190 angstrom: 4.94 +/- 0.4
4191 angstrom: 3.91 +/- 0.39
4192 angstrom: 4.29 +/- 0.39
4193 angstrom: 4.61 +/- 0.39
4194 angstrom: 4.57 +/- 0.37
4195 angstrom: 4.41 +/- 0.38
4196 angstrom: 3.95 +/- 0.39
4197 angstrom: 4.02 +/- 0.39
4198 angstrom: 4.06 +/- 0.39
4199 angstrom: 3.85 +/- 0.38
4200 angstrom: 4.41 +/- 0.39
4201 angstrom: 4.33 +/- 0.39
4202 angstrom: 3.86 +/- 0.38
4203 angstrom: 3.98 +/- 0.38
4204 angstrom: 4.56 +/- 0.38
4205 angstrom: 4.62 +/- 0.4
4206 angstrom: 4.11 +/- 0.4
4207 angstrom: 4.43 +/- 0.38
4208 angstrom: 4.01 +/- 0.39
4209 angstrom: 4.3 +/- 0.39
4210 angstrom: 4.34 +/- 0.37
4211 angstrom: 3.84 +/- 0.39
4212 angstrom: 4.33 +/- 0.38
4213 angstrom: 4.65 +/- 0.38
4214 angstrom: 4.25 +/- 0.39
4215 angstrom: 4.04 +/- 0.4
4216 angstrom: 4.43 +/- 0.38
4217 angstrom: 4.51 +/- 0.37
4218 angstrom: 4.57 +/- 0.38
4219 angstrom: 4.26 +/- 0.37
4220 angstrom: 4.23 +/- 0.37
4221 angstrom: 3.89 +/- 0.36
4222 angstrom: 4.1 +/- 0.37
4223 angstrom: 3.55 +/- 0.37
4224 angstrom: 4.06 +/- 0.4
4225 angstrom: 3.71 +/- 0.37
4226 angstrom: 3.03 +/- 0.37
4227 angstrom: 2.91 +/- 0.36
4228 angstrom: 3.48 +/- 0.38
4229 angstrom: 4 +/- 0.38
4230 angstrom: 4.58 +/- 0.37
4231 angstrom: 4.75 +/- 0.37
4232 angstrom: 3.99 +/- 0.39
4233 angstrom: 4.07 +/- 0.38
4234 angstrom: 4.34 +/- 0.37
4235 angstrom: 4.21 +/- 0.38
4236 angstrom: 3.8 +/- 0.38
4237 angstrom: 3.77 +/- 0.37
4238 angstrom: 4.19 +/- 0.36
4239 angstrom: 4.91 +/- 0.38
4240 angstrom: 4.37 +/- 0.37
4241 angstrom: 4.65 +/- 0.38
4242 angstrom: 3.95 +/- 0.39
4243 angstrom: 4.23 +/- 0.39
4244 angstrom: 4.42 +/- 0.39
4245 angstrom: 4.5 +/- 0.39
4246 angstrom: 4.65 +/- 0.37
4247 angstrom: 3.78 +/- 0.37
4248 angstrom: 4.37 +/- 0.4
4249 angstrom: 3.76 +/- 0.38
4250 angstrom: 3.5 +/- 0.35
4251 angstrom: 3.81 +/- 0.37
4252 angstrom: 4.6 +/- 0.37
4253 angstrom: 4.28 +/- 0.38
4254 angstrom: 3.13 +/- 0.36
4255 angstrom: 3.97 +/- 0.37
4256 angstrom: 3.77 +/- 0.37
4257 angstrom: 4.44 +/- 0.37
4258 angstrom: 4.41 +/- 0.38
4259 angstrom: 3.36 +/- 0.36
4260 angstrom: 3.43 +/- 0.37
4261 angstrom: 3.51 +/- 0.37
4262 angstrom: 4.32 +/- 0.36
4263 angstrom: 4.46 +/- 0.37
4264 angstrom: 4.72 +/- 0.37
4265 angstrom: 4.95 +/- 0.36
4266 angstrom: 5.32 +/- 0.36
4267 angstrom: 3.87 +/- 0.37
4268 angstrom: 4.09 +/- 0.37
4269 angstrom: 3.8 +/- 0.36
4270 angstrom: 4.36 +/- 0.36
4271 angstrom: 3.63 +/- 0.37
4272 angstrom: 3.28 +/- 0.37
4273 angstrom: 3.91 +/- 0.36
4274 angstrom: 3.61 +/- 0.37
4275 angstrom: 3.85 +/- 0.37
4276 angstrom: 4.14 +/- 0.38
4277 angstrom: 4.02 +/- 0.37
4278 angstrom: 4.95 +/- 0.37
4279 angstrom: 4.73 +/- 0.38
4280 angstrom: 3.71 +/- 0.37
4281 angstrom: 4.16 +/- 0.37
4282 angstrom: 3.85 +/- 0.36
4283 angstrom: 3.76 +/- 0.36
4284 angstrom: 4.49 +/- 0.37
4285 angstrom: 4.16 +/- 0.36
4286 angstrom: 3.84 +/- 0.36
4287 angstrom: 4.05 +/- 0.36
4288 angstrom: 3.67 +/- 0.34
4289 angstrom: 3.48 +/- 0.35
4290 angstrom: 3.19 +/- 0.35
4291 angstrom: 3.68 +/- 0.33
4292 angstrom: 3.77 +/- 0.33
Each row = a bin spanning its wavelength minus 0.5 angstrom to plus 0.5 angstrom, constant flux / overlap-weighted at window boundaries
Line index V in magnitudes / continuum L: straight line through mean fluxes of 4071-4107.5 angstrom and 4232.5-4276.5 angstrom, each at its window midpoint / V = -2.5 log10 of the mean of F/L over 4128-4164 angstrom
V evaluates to -0.09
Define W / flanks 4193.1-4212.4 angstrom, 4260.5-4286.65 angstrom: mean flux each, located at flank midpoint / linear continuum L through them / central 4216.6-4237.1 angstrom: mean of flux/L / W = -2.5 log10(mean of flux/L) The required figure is 0.05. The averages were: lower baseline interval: 4.22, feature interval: 3.99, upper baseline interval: 4.13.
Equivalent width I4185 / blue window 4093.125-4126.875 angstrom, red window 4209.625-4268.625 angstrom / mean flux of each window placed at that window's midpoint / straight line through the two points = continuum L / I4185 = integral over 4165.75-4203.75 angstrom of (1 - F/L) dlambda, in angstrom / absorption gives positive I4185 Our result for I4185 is -0.97 angstrom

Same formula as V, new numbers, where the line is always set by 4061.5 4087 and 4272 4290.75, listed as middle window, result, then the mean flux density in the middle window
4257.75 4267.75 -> -0.072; 4.23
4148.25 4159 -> -0.069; 4.24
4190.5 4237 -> -0.045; 4.13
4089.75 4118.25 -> -0.002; 3.99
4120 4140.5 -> -0.093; 4.33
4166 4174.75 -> -0.054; 4.17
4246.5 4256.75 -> 0.013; 3.91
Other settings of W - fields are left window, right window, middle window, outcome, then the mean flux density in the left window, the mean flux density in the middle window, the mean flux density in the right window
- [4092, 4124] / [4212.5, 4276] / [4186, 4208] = -0.04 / 3.96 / 4.19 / 4.09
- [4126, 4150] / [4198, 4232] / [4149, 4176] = 0.01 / 4.36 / 4.24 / 4.12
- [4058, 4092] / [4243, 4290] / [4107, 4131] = -0.05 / 4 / 4.21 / 4.05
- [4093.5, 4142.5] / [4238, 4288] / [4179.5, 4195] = -0.04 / 4.11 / 4.26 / 4.12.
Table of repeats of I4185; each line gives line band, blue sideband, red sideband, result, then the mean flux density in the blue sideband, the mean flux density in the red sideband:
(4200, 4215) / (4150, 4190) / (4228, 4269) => -0.28 angstrom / 4.19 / 4.17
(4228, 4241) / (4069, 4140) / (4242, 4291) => -0.58 angstrom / 4.1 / 4.04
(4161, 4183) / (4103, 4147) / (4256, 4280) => -0.05 angstrom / 4.21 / 4.12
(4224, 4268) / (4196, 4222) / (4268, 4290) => -0.17 angstrom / 4.23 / 3.96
